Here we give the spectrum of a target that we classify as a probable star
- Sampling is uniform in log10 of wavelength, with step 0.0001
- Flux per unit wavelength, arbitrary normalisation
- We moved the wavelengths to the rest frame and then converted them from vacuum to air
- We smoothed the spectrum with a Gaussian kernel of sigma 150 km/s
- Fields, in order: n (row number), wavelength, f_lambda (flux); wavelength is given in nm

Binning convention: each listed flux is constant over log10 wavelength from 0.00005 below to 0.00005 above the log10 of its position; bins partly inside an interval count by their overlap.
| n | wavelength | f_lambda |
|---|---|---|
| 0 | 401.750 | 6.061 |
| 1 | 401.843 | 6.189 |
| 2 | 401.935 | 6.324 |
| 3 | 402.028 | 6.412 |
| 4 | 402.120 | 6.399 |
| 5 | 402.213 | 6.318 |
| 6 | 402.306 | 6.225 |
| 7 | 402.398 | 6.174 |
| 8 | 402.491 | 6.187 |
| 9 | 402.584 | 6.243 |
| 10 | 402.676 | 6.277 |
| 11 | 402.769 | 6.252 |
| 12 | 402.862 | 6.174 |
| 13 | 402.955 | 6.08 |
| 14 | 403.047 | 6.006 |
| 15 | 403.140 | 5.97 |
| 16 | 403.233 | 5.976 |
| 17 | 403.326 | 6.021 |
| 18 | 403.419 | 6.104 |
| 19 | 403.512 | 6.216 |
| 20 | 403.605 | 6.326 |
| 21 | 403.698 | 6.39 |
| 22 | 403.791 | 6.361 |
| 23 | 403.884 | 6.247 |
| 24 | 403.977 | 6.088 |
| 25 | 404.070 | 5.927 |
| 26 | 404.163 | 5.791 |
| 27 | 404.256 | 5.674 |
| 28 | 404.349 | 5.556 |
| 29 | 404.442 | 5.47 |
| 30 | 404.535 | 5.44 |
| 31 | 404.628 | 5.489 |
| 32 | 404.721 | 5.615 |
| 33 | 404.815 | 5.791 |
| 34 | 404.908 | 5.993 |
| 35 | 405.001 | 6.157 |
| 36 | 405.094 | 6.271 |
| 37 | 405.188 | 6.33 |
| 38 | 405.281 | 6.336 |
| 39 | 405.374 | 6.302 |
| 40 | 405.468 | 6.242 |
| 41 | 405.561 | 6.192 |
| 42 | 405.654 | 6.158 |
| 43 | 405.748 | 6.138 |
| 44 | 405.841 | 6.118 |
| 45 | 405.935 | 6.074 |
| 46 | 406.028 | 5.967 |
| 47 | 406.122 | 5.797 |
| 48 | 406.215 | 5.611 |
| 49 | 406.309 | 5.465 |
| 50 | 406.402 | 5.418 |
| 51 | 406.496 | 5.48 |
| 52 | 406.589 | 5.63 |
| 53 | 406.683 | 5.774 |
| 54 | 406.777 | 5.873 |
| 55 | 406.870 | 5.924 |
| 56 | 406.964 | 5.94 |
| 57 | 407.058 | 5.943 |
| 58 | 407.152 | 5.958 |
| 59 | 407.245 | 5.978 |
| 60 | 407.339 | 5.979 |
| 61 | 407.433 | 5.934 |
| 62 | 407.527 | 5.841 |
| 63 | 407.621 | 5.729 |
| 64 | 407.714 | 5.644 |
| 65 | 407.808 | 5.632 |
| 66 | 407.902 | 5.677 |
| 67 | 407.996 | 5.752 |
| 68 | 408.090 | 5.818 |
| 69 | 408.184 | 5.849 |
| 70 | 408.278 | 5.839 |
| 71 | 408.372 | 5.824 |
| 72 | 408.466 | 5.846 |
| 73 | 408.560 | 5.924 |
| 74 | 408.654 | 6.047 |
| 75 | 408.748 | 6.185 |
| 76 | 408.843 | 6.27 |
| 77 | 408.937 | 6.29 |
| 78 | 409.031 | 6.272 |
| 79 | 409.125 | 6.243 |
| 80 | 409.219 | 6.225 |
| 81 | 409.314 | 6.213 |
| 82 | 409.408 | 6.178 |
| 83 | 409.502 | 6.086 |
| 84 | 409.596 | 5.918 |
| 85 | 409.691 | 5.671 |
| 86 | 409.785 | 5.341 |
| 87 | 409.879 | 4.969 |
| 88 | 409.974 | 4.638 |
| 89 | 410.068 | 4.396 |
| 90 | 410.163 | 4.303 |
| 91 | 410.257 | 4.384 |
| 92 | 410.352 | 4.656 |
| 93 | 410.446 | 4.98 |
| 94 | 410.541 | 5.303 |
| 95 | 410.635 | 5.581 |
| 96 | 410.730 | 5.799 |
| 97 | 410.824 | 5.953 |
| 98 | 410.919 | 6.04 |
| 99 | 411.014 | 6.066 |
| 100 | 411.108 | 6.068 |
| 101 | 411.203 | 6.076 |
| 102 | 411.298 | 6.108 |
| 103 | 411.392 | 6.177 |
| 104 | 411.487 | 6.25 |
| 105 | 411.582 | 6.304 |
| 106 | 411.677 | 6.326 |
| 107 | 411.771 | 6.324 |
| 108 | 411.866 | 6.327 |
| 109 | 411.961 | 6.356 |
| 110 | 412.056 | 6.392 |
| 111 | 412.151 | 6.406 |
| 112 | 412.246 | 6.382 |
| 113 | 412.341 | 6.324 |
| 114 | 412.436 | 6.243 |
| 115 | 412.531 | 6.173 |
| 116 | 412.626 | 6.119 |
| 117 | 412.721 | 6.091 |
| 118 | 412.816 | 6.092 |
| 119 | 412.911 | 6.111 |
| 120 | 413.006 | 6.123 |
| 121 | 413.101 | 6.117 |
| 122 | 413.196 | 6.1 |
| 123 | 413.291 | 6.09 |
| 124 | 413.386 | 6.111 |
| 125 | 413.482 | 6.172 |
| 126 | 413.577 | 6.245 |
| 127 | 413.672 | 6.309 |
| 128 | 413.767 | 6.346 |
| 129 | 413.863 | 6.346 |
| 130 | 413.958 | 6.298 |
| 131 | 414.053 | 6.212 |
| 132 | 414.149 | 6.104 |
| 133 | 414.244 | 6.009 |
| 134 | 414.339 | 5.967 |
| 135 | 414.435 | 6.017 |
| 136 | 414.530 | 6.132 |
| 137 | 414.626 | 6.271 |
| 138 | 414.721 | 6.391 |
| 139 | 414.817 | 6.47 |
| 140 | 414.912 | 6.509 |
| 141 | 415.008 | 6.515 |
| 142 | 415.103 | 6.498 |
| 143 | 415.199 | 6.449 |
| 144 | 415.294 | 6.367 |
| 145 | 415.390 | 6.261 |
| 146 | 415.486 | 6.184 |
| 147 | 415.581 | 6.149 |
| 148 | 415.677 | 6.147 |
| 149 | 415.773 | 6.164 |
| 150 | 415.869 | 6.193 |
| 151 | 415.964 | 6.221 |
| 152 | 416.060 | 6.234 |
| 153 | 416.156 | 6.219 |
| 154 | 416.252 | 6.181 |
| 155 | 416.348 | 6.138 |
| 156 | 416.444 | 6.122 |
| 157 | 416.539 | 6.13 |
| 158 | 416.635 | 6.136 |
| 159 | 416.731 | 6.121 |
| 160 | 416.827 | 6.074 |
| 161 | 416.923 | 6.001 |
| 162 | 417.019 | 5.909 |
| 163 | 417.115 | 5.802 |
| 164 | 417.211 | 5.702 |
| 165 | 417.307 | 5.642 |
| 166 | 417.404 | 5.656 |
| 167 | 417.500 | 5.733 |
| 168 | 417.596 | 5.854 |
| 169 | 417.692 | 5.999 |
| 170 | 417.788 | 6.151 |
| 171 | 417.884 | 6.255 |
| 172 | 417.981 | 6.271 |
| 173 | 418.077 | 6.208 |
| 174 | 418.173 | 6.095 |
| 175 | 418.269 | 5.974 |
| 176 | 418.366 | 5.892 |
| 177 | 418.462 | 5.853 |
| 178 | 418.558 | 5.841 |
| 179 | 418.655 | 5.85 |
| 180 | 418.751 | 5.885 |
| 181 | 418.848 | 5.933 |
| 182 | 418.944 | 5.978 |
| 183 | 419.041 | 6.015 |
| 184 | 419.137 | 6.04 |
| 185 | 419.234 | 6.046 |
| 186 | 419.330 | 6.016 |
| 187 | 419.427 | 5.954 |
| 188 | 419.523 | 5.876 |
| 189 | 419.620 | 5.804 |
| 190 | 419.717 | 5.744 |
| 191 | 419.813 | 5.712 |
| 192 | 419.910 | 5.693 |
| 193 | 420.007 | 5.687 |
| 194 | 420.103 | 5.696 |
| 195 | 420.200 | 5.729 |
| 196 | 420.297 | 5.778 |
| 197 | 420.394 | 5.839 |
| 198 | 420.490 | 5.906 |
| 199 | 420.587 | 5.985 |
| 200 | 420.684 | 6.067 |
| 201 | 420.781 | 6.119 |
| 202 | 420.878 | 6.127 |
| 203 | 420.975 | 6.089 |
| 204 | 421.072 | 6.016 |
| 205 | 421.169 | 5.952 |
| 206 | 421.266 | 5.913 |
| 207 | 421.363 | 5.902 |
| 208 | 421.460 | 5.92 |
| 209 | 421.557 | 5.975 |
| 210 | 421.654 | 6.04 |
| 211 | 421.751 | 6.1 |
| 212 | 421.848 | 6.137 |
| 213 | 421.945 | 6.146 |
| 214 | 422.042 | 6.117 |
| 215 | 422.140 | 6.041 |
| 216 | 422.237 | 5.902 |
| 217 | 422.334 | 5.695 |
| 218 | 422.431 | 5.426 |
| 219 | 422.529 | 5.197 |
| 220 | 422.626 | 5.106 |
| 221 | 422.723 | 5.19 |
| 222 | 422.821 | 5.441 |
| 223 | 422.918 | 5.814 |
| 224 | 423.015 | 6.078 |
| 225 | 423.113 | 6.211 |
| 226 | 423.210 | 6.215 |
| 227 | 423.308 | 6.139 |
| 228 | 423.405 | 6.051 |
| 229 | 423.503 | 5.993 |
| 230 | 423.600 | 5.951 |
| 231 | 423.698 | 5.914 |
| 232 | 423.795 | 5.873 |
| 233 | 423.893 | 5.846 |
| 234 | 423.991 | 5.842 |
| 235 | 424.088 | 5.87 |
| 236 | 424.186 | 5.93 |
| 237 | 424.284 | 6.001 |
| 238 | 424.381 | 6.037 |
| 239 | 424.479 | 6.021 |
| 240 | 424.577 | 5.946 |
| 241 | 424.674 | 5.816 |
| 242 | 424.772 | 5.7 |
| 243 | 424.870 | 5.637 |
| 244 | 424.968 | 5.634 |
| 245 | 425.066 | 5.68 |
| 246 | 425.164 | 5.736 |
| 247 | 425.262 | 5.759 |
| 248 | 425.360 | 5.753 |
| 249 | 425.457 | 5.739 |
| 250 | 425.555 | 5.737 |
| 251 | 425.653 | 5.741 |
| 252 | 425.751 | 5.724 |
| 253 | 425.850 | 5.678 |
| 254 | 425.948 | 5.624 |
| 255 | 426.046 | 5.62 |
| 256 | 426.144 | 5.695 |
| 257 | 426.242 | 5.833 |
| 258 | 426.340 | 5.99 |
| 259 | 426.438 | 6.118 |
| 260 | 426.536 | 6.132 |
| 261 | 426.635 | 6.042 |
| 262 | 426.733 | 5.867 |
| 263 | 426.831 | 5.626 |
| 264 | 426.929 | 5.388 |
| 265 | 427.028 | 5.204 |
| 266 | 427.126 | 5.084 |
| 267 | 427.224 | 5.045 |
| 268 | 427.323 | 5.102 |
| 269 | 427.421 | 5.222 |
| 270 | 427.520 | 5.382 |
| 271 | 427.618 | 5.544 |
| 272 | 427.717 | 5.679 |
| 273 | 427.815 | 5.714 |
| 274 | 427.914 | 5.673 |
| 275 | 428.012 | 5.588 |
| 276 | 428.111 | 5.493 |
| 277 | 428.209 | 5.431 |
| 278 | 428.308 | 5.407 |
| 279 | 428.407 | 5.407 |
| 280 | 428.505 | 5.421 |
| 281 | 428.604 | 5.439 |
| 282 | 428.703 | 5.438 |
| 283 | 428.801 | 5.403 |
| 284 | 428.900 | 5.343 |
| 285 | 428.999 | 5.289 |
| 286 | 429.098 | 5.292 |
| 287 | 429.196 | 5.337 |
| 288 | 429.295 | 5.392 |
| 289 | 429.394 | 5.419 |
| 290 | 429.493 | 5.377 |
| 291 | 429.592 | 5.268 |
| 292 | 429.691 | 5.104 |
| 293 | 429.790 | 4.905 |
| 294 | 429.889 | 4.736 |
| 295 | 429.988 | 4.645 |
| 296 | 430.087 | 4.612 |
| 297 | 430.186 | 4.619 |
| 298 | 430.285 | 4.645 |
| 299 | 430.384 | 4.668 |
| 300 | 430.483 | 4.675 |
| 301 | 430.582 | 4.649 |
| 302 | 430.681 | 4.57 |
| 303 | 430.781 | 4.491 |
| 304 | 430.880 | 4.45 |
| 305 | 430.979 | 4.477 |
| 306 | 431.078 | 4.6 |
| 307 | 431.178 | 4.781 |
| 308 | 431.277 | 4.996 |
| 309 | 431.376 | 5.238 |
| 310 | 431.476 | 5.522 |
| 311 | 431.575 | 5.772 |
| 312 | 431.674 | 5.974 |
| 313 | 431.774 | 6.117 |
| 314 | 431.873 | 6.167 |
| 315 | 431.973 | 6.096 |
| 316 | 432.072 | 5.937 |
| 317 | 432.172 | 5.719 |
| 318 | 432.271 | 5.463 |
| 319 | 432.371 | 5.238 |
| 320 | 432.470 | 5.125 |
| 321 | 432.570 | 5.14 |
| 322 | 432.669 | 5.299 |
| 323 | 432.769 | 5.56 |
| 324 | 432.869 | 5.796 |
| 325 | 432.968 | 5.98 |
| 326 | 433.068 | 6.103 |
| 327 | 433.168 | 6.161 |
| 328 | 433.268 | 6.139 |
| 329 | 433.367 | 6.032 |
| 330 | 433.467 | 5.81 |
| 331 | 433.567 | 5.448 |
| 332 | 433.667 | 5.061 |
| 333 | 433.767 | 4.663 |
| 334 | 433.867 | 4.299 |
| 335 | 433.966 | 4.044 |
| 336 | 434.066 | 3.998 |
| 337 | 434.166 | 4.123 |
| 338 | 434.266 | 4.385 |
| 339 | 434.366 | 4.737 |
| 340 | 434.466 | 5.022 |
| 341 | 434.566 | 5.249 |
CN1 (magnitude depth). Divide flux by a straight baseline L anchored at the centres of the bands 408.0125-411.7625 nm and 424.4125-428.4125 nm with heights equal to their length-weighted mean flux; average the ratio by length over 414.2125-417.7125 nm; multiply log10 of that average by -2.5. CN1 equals -0.07 mag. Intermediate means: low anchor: 5.76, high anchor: 5.64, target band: 6.12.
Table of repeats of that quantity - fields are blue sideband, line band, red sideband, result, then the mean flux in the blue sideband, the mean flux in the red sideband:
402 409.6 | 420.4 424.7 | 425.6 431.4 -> -0.09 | 5.99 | 5.28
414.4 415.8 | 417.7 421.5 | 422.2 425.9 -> 0.02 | 6.31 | 5.79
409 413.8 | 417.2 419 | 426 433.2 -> -0.04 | 5.91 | 5.36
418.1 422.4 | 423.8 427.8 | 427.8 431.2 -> -0.06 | 5.93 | 5.07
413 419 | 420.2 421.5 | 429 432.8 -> -0.03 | 6.12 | 5.16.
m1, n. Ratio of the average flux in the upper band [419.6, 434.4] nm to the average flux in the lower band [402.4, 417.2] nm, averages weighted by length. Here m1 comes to 0.92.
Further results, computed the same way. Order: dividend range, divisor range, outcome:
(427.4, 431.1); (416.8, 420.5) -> 0.87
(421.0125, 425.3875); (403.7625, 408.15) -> 1.00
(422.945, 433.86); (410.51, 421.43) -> 0.91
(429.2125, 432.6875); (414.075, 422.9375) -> 0.86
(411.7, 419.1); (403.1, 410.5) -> 1.05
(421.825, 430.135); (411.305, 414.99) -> 0.90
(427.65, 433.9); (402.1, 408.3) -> 0.89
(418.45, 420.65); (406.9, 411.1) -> 1.03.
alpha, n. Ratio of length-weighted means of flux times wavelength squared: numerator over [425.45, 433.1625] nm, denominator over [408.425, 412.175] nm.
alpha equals 1.01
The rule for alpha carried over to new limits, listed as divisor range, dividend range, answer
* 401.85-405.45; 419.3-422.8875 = 1.05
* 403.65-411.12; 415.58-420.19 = 1.08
